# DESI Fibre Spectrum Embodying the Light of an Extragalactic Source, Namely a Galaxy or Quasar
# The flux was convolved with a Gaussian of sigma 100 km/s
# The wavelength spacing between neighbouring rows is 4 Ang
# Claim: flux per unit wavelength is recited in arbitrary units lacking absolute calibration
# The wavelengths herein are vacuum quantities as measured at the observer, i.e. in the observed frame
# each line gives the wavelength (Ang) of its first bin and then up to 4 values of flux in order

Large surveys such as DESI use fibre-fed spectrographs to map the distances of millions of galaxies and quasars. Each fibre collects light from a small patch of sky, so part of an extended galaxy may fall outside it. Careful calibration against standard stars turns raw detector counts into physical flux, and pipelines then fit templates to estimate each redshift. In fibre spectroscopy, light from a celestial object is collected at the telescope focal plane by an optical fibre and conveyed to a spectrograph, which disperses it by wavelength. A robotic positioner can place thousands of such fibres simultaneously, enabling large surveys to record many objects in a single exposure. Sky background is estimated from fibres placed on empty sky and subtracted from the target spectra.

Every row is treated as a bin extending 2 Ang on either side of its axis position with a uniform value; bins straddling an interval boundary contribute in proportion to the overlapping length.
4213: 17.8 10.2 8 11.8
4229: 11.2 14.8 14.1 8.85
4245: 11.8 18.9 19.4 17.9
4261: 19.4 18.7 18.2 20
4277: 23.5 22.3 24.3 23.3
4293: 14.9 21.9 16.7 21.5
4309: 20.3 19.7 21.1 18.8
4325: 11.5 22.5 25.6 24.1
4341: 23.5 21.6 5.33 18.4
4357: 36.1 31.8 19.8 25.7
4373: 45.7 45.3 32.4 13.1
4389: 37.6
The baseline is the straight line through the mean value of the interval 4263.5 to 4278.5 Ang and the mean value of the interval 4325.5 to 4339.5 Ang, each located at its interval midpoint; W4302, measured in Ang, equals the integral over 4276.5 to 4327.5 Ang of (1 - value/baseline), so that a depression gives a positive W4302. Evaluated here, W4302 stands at 3.33 Ang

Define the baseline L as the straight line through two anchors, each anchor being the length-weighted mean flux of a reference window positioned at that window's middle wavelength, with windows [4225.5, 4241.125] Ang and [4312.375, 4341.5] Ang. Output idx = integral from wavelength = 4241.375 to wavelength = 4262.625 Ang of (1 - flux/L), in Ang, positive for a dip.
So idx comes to -3.69 Ang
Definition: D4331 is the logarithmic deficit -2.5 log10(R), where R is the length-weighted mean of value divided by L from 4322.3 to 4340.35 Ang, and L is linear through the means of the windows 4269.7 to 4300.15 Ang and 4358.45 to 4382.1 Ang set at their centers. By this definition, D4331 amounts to 0.31 mag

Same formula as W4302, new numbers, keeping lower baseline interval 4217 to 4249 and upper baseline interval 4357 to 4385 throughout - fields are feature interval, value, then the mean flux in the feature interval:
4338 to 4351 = 4.9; 17.4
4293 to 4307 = 1.6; 19.3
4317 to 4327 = 3.4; 16.3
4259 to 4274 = -2.0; 19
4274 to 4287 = -2.9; 23.1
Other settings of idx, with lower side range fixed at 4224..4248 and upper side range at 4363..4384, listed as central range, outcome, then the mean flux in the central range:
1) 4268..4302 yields -2.2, 20.8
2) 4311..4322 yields 2.0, 20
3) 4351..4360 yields 0.7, 27.8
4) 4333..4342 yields 1.0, 24.2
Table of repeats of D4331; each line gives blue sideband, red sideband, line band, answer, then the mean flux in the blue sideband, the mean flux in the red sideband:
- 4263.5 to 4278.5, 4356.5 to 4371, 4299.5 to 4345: 0.177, 20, 27.5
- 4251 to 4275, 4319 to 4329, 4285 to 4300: -0.145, 18.9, 16.6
